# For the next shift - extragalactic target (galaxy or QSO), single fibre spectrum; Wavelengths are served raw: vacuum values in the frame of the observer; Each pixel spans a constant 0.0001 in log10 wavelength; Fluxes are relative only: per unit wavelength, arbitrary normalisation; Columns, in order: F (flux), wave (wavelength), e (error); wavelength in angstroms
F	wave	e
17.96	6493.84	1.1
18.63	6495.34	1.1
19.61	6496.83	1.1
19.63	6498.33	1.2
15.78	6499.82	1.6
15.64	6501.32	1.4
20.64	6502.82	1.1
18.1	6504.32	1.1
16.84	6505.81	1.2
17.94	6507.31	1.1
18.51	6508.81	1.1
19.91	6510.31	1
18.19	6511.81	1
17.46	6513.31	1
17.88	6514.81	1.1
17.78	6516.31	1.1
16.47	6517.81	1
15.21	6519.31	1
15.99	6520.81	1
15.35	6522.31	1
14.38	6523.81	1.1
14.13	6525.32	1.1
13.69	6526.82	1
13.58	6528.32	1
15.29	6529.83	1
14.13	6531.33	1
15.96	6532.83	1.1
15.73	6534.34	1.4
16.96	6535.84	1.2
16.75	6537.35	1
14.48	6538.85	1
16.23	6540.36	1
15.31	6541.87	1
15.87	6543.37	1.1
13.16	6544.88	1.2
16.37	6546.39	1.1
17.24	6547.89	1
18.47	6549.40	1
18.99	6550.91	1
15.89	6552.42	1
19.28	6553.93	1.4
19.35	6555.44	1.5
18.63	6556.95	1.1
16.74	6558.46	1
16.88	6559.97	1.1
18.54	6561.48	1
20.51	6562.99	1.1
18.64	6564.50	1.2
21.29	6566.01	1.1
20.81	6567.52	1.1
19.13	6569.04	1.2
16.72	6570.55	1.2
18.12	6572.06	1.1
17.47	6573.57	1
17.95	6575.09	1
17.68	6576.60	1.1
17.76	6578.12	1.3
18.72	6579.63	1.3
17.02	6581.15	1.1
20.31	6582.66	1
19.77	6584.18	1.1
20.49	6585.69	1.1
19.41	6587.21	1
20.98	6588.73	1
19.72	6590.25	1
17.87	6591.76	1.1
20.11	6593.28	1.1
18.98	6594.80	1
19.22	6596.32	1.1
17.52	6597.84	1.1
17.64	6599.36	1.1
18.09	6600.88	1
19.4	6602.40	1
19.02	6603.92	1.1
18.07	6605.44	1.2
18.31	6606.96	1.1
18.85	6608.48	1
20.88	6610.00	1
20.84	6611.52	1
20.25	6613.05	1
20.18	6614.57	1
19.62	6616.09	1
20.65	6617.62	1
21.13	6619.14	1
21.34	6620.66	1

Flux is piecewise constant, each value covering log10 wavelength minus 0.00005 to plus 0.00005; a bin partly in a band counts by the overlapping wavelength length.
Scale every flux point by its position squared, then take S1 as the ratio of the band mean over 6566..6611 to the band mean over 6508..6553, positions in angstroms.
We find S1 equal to 1.2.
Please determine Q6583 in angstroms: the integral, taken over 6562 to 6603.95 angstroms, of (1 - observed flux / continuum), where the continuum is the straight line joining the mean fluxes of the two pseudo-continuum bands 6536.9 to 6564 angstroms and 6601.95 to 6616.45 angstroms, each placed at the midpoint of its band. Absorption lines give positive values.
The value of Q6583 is -1.1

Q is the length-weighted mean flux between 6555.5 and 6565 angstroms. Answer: 18.4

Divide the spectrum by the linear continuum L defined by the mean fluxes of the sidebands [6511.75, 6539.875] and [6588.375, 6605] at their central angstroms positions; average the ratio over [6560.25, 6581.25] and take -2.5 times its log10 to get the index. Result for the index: -0.05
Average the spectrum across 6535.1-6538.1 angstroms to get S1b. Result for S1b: 16.8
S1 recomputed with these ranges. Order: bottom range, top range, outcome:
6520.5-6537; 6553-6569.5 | 1.28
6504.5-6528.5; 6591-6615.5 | 1.18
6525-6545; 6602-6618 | 1.32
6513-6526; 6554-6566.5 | 1.19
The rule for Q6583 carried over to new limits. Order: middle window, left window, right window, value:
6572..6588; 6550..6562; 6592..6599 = -0.1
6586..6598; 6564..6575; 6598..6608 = -0.5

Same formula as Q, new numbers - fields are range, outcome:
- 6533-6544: 15.9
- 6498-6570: 17.1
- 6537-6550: 15.9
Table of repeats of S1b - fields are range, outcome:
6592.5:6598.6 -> 18.9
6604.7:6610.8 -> 19.1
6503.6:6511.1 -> 18.3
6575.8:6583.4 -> 18.3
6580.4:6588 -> 19.4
